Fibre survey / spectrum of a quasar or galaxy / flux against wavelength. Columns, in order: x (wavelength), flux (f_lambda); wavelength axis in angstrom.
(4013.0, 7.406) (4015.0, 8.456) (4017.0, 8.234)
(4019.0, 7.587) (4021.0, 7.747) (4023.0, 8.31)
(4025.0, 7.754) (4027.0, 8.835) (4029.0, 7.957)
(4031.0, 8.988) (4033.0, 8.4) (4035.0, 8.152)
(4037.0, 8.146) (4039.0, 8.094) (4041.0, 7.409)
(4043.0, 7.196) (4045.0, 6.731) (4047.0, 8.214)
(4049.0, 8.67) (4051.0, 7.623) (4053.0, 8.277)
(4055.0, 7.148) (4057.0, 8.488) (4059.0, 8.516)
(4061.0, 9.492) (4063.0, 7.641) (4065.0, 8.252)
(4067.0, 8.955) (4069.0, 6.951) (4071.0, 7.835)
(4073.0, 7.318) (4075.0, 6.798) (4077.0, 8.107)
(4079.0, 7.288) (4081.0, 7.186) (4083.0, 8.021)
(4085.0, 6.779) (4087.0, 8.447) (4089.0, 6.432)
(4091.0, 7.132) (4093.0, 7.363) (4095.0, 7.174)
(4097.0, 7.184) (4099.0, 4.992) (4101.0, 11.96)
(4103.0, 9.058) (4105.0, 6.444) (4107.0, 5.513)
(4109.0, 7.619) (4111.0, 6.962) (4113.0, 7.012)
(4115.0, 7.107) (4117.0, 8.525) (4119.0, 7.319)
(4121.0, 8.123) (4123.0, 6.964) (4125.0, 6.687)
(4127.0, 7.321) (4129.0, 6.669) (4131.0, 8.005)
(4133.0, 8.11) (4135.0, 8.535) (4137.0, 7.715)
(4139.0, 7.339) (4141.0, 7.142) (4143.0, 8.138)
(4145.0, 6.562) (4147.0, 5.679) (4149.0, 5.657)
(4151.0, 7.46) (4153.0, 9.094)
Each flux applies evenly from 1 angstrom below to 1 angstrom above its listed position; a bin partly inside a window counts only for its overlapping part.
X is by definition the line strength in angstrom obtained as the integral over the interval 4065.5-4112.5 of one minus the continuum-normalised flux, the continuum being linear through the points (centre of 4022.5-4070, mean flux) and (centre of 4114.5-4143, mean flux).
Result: 2.2 angstrom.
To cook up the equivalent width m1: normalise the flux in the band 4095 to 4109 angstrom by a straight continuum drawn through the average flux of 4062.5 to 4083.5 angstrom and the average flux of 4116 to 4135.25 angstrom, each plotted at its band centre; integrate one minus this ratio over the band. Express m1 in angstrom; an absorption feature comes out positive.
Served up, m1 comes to 0.2 angstrom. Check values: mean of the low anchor 7.66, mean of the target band 7.51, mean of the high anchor 7.59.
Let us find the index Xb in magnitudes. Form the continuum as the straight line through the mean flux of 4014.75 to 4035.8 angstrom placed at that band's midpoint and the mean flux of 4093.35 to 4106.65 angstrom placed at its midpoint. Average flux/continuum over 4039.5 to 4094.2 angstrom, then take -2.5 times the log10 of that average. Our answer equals 0.03 mag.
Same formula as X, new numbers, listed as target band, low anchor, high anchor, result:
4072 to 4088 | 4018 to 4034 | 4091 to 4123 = 0.4 angstrom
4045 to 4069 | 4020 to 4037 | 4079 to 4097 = -1.2 angstrom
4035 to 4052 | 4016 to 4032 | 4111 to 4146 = 0.6 angstrom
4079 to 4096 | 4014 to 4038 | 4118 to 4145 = 1.1 angstrom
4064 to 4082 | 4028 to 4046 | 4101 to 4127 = 0.1 angstrom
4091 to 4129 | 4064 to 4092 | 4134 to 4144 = 1.4 angstrom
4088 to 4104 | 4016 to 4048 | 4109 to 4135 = -0.1 angstrom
